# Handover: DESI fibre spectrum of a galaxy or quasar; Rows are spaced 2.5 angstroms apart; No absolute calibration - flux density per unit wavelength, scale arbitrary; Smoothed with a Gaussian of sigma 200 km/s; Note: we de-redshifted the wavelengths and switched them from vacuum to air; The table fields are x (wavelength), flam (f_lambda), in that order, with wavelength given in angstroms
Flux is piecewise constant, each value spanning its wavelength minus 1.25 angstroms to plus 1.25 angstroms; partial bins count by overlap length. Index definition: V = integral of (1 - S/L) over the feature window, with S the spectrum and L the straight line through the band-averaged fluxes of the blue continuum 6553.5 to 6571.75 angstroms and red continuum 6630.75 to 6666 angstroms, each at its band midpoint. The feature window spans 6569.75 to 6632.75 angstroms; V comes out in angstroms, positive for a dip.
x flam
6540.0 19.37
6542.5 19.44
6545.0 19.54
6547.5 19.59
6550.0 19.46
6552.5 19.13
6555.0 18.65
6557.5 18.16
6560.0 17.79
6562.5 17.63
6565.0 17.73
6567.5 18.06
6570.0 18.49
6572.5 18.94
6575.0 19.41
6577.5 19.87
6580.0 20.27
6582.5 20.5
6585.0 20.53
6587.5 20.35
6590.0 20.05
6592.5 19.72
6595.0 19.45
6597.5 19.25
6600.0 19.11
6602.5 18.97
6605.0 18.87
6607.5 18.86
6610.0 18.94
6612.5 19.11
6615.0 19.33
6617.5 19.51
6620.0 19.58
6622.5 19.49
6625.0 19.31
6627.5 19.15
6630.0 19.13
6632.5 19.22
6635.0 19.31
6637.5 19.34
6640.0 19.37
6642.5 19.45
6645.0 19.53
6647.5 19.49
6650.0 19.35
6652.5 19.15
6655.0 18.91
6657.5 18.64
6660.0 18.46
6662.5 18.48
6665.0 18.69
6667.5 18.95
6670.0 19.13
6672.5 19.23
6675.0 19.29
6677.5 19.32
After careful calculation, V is -3.07 angstroms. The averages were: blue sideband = 18.1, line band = 19.5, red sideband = 19.1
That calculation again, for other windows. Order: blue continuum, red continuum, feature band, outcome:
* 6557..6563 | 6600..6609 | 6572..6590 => -1.6 angstroms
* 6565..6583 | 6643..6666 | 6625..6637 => -0.1 angstroms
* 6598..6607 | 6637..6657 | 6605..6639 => -0.2 angstroms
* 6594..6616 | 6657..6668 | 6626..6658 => -0.8 angstroms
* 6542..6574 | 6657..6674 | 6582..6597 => -1.1 angstroms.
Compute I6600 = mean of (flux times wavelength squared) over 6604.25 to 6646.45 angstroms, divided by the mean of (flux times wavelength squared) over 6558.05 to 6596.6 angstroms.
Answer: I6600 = 1.02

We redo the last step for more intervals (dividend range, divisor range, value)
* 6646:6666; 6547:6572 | 1.06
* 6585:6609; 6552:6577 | 1.07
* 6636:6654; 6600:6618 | 1.03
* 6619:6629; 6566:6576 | 1.05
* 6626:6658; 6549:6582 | 1.05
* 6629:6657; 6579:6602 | 0.99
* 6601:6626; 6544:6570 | 1.05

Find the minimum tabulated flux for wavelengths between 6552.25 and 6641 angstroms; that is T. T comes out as 17.63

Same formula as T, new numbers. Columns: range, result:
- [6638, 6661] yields 18.46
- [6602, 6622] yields 18.86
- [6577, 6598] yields 19.25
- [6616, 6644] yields 19.13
